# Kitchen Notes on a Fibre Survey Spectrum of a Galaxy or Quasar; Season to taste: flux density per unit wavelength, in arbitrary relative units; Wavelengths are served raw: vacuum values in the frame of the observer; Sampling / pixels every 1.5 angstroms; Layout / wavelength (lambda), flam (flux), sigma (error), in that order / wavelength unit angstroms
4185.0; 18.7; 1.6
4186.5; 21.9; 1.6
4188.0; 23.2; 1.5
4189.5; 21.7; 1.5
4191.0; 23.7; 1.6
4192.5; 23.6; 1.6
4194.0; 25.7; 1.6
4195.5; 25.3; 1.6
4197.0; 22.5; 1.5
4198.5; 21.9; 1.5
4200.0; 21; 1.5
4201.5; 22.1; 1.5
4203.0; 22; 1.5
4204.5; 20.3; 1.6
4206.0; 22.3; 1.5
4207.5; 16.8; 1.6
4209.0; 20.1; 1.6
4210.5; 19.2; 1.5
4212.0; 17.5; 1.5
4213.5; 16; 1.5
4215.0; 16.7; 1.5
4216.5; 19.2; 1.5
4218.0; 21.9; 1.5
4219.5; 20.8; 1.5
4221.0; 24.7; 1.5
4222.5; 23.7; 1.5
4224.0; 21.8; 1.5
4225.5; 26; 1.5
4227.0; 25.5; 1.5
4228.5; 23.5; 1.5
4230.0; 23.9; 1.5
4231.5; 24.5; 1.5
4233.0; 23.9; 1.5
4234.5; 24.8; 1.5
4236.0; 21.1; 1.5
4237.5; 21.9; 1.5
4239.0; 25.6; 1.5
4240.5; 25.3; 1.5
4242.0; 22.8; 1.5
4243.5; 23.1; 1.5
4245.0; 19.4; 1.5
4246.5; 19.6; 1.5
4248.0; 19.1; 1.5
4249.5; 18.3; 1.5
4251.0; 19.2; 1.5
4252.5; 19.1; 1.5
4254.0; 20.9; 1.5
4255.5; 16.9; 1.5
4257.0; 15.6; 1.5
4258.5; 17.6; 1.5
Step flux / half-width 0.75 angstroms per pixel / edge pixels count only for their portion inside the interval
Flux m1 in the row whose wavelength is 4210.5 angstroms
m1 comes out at 19.2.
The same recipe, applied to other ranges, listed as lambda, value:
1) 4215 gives 16.7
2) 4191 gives 23.7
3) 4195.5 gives 25.3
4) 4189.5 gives 21.7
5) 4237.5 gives 21.9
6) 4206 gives 22.3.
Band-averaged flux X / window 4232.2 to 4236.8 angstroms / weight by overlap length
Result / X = 23.3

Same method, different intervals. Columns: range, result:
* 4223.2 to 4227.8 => 24.4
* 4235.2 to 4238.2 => 21.5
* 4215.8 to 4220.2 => 20.6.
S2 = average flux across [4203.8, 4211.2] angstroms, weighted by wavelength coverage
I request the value 19.7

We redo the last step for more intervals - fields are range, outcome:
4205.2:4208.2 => 19.6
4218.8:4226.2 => 23.4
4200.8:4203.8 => 22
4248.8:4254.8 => 19.4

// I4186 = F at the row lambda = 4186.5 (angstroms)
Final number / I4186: 21.9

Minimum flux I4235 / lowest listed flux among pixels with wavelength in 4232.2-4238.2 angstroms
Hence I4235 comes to 21.1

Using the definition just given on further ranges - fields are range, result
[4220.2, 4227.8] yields 21.8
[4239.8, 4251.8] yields 18.3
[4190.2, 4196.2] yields 23.6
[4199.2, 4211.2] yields 16.8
